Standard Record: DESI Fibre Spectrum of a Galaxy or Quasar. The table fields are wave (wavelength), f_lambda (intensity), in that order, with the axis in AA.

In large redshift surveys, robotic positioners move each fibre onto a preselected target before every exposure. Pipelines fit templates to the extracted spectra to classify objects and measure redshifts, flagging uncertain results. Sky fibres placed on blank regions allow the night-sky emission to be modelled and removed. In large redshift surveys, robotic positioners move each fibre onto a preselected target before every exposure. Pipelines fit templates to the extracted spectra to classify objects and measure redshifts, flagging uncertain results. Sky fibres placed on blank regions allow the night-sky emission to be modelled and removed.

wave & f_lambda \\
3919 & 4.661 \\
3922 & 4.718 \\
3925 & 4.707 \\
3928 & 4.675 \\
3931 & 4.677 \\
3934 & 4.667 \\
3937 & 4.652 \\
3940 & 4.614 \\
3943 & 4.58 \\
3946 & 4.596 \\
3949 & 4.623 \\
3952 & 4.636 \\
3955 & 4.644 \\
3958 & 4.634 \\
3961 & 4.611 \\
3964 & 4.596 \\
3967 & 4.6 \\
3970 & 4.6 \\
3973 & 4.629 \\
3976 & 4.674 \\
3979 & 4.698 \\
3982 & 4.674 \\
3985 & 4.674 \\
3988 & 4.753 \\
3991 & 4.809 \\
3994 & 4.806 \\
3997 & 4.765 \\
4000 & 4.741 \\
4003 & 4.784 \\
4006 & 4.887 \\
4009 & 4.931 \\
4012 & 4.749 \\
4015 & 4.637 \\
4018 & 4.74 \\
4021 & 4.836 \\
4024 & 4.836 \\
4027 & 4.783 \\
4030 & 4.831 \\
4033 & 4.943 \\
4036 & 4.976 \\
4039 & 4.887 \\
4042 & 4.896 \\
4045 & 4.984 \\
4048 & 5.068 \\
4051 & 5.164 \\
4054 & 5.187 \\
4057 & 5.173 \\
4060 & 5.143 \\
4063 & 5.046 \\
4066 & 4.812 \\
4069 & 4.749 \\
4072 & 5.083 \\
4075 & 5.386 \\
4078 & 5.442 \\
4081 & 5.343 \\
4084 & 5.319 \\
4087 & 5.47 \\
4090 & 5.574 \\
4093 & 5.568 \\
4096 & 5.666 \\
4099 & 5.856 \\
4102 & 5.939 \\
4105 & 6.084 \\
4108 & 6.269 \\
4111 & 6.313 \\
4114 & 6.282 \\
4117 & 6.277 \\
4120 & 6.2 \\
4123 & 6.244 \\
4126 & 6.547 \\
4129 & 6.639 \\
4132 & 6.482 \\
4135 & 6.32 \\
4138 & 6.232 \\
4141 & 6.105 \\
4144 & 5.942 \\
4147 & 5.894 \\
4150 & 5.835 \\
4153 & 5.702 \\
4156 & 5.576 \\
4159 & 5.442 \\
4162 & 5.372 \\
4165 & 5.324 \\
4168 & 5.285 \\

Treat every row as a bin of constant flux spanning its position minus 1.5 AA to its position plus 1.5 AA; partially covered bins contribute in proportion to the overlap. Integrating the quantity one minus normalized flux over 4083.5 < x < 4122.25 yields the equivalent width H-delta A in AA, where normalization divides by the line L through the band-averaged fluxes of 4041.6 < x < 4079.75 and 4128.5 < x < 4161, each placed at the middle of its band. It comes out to -2.7 AA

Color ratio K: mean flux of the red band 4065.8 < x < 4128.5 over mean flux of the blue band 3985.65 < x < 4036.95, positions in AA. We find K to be 1.20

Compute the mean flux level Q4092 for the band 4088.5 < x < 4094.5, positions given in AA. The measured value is 5.57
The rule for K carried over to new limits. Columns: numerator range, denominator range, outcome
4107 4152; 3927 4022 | 1.33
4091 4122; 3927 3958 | 1.30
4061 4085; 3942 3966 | 1.11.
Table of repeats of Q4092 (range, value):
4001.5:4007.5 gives 4.84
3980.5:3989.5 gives 4.7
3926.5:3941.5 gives 4.66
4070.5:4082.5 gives 5.31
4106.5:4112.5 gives 6.29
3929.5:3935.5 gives 4.67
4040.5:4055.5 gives 5.06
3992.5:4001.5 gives 4.77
